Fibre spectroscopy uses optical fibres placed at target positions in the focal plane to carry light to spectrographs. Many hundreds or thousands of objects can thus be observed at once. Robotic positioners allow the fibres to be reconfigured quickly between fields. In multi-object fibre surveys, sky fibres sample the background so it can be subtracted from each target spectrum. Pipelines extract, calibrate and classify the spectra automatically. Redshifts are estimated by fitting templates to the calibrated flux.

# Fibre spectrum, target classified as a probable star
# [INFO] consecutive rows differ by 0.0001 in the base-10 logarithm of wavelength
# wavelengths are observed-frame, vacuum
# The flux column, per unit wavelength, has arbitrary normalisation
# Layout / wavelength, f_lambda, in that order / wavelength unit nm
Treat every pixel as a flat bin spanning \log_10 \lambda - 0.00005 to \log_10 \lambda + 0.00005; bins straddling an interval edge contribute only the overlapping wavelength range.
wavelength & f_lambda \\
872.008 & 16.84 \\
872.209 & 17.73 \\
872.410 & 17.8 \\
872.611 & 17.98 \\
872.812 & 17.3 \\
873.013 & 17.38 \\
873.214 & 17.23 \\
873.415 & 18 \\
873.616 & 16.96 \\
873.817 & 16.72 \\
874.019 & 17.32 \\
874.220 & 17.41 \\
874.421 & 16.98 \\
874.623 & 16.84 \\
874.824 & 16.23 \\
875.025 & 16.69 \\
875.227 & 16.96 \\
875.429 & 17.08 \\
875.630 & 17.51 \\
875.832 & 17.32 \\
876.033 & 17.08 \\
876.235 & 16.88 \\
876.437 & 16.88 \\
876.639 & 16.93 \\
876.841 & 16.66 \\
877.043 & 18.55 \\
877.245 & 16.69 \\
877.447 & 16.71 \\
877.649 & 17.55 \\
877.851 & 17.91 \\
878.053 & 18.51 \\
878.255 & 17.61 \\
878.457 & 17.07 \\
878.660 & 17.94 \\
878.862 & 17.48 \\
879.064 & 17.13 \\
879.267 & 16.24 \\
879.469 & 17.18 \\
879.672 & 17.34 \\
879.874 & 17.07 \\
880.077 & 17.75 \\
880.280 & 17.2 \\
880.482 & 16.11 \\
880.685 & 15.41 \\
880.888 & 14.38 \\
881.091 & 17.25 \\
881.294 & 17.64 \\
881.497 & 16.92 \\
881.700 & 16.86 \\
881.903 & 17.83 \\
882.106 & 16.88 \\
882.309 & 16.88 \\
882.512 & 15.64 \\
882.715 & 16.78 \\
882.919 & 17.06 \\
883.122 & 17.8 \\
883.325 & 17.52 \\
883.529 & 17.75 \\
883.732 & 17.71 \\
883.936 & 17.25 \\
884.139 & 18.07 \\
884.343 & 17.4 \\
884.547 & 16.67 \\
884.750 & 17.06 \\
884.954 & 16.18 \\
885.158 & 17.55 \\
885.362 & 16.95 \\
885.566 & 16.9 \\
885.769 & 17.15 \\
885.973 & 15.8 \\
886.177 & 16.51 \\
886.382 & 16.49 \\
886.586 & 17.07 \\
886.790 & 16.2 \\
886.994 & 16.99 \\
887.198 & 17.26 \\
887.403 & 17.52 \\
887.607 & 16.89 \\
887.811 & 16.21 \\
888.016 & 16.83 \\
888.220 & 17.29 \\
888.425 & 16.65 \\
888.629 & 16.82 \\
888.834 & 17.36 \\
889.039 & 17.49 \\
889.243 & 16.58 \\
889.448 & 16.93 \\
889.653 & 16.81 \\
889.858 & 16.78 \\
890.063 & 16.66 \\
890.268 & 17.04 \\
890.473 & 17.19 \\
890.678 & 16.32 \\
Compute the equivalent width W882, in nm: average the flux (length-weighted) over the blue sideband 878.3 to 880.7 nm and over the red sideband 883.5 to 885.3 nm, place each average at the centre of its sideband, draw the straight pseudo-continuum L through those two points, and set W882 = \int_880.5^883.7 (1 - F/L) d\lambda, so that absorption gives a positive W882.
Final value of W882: 0.06 nm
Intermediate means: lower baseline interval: 17.1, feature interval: 16.8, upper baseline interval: 17.3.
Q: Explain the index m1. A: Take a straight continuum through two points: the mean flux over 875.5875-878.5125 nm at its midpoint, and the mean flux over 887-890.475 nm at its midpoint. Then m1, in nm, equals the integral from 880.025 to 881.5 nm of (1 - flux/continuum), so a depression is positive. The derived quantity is 0.059 nm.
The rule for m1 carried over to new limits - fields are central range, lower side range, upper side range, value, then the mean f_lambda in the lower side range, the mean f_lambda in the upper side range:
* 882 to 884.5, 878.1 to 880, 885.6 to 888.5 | -0.03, 17.3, 16.8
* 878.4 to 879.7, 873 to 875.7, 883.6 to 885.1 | 0.00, 17.1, 17.2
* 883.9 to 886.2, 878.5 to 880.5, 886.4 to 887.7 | 0.01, 17.2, 17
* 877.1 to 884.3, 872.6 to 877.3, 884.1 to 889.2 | -0.04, 17.1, 16.9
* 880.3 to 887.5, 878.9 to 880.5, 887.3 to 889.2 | 0.06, 17.1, 17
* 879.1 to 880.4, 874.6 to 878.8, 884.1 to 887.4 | 0.00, 17.2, 16.9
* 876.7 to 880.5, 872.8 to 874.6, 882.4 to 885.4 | -0.03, 17.2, 17.2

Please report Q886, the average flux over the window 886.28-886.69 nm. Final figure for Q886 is 16.8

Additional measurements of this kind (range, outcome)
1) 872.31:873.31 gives 17.5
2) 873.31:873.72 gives 17.5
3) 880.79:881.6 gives 16.6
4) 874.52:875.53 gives 16.8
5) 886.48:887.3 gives 16.9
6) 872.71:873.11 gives 17.3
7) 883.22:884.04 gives 17.6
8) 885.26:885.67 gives 17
